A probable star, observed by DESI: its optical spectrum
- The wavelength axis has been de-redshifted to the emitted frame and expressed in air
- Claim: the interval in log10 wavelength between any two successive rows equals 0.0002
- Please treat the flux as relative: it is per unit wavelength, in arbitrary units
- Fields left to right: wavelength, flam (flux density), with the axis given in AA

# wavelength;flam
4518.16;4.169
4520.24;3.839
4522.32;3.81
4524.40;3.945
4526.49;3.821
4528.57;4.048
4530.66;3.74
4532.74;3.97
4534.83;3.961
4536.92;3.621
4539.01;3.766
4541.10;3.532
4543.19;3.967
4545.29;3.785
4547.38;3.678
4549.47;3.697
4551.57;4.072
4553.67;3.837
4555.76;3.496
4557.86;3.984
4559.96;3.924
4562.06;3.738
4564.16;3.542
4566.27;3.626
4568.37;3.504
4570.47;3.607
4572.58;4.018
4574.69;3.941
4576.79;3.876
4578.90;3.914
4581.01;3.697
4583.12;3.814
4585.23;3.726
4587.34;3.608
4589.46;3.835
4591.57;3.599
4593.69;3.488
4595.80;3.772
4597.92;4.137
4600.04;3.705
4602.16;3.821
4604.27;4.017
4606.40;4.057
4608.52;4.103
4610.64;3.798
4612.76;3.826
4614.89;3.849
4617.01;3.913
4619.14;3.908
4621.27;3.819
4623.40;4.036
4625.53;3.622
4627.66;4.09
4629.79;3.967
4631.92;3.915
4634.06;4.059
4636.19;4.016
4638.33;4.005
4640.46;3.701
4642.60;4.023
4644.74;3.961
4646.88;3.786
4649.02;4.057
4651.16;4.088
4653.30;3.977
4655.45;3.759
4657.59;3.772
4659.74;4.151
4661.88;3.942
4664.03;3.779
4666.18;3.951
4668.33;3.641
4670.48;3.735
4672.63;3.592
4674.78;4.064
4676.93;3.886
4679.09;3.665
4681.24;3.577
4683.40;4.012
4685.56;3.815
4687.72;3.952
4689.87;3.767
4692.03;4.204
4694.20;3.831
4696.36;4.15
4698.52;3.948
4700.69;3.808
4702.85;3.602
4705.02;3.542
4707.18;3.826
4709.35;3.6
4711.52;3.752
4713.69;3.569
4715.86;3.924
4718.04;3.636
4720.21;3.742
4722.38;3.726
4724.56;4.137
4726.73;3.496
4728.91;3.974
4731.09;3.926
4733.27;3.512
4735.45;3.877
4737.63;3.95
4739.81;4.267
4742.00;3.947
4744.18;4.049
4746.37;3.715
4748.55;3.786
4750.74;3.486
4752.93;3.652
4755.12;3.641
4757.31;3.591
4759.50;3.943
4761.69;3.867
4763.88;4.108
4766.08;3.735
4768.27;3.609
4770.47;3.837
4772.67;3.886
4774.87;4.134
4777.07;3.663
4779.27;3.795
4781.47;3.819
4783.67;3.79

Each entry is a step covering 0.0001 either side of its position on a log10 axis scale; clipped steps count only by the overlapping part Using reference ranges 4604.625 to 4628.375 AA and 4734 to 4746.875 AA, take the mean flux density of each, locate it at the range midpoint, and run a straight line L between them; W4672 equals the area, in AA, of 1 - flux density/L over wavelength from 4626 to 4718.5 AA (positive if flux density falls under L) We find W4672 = 1.7 AA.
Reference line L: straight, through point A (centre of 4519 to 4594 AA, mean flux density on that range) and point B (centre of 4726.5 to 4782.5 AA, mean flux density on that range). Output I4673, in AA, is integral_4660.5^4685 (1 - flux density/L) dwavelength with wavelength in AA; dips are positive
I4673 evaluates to -0.02 AA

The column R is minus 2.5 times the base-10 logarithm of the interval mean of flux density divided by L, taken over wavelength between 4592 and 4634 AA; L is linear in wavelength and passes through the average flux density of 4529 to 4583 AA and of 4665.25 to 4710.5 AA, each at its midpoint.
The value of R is -0.02 mag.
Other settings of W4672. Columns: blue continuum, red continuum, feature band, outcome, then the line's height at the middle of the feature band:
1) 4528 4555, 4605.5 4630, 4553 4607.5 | 1.2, 3.86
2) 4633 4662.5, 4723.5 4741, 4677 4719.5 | 1.3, 3.92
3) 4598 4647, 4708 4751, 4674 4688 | 0.1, 3.86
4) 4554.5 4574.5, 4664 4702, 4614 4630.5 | -0.5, 3.79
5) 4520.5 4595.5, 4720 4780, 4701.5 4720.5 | 0.6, 3.81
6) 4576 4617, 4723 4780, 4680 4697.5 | -0.4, 3.83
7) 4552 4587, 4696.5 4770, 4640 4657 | -0.6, 3.78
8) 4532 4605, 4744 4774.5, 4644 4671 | -0.8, 3.78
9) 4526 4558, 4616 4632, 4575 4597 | 0.7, 3.86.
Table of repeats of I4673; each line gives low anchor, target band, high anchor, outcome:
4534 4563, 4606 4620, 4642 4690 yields -0.3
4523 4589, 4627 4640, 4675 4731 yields -0.7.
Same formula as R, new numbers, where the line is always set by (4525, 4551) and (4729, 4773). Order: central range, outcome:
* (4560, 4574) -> 0.03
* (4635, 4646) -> -0.04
